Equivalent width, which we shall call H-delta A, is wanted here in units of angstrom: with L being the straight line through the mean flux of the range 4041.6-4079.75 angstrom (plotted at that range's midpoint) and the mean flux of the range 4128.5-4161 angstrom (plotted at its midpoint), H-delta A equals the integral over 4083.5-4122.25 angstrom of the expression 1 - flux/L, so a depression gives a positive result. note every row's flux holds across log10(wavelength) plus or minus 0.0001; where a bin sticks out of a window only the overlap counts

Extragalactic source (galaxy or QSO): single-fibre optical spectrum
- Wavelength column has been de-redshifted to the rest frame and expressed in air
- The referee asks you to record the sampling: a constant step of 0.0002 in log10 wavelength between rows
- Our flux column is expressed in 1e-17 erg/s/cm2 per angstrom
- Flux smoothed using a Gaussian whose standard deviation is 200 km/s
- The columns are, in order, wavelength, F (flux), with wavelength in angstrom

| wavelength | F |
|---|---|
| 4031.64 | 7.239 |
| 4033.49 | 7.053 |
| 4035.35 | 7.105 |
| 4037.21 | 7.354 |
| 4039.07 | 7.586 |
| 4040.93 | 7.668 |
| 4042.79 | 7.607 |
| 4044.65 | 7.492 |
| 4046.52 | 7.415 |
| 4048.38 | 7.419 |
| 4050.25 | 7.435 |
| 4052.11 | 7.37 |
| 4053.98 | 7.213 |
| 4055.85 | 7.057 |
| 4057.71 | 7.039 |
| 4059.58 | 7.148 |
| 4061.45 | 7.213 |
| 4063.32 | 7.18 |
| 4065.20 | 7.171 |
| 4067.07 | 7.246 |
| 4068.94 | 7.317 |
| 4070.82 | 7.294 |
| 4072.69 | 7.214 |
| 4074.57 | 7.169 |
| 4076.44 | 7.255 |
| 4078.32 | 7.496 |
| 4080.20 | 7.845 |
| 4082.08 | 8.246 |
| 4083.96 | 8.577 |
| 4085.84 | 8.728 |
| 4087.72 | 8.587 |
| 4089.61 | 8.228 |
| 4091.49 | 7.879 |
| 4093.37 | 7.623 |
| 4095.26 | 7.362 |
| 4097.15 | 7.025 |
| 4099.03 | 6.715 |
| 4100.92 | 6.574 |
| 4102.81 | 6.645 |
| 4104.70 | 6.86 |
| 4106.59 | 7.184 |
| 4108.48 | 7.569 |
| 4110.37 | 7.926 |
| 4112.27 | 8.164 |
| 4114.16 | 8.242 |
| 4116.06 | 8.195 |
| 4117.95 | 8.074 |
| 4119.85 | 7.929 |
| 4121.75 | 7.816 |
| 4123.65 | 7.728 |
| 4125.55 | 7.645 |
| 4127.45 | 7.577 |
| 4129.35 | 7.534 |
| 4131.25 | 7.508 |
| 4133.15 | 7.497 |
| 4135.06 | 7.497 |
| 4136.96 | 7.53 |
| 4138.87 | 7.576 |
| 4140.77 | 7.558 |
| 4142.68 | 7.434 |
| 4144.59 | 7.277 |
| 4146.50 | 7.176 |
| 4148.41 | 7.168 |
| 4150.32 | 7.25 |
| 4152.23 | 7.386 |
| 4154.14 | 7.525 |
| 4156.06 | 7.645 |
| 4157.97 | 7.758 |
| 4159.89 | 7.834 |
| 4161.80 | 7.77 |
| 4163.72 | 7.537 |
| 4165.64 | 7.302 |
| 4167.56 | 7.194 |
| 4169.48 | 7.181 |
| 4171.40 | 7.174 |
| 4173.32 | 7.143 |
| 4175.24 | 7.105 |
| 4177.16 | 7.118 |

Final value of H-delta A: -1.6 angstrom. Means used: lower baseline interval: 7.3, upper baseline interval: 7.48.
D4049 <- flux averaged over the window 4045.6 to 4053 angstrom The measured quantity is 7.41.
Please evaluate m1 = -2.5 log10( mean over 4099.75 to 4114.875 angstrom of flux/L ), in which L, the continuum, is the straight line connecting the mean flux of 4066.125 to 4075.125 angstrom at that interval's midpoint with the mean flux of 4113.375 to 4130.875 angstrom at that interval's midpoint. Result 0.044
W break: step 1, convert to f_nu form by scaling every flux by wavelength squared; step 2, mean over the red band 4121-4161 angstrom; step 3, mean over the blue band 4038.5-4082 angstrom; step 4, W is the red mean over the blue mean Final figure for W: 1.06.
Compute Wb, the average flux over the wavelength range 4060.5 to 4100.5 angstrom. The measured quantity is 7.58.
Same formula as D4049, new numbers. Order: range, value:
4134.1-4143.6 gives 7.52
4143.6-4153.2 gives 7.25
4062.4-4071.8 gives 7.24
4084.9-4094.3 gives 8.21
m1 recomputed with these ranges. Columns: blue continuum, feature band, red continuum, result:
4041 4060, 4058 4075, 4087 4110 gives 0.02 mag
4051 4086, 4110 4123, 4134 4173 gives -0.09 mag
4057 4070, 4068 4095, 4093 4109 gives -0.10 mag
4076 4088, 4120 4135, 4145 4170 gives 0.01 mag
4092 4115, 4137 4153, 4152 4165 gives 0.03 mag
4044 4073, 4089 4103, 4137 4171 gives 0.01 mag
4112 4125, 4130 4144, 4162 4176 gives 0.03 mag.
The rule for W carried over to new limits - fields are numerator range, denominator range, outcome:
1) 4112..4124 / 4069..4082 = 1.10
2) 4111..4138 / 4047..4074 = 1.11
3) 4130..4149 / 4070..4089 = 0.97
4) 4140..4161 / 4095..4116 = 1.04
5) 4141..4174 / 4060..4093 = 1.00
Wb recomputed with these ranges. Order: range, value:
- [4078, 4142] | 7.68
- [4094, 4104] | 6.88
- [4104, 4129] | 7.77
